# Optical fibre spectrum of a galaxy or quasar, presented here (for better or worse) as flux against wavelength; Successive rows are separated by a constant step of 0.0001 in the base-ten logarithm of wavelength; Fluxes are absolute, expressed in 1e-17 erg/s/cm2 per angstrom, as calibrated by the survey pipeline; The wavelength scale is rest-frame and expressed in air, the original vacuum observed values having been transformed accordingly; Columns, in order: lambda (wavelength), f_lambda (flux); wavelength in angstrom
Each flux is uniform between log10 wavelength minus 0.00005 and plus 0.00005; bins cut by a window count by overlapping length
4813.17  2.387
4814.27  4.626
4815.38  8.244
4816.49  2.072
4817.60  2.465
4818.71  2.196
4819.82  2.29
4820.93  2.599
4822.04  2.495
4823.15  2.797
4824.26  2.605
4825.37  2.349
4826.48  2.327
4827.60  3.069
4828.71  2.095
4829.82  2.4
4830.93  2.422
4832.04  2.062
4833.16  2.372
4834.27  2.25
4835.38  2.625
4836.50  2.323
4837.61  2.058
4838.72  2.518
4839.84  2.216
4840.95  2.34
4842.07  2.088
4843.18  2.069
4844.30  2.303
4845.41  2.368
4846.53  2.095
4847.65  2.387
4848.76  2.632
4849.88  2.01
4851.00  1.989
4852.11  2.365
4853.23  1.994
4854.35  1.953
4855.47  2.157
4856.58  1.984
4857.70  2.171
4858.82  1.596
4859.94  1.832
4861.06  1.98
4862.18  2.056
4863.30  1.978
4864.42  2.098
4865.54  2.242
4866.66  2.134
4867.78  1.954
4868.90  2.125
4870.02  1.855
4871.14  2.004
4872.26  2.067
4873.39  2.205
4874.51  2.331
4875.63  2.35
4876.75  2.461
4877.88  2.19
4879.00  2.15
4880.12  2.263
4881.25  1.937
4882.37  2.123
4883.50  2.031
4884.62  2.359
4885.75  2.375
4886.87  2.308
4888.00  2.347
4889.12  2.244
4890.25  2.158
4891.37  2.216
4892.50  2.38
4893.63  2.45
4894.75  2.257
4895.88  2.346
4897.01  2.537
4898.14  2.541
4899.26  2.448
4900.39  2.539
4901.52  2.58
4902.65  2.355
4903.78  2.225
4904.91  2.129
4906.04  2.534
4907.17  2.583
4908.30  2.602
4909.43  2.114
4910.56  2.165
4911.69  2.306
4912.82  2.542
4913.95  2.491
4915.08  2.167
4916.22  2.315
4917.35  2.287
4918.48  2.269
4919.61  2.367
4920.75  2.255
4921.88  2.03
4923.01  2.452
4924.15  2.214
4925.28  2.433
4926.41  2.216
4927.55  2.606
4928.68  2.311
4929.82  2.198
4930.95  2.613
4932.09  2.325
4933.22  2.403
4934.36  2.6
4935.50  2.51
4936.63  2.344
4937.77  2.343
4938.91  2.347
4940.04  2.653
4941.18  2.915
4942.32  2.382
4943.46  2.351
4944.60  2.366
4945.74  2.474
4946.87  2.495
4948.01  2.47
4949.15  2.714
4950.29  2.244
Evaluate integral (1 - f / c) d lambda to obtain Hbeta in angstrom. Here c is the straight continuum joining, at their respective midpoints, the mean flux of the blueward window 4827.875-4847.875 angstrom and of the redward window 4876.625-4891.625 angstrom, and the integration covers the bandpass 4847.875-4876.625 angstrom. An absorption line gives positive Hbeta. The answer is 2.0 angstrom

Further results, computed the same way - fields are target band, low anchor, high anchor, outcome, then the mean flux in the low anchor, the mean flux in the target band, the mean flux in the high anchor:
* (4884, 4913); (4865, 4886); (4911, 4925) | -1.6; 2.16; 2.37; 2.31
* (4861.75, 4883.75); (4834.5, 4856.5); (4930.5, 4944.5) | 1.7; 2.23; 2.13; 2.48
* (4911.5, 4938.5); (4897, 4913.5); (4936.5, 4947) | 0.9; 2.41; 2.36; 2.47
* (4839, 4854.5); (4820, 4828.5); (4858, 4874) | 0.4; 2.57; 2.21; 2.01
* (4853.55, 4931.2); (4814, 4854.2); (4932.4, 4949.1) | 8.0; 2.54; 2.25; 2.48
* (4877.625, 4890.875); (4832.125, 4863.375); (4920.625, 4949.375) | 0.4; 2.17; 2.21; 2.42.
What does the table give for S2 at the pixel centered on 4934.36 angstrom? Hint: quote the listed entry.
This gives 2.6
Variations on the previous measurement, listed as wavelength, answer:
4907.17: 2.583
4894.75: 2.257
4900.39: 2.539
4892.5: 2.38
